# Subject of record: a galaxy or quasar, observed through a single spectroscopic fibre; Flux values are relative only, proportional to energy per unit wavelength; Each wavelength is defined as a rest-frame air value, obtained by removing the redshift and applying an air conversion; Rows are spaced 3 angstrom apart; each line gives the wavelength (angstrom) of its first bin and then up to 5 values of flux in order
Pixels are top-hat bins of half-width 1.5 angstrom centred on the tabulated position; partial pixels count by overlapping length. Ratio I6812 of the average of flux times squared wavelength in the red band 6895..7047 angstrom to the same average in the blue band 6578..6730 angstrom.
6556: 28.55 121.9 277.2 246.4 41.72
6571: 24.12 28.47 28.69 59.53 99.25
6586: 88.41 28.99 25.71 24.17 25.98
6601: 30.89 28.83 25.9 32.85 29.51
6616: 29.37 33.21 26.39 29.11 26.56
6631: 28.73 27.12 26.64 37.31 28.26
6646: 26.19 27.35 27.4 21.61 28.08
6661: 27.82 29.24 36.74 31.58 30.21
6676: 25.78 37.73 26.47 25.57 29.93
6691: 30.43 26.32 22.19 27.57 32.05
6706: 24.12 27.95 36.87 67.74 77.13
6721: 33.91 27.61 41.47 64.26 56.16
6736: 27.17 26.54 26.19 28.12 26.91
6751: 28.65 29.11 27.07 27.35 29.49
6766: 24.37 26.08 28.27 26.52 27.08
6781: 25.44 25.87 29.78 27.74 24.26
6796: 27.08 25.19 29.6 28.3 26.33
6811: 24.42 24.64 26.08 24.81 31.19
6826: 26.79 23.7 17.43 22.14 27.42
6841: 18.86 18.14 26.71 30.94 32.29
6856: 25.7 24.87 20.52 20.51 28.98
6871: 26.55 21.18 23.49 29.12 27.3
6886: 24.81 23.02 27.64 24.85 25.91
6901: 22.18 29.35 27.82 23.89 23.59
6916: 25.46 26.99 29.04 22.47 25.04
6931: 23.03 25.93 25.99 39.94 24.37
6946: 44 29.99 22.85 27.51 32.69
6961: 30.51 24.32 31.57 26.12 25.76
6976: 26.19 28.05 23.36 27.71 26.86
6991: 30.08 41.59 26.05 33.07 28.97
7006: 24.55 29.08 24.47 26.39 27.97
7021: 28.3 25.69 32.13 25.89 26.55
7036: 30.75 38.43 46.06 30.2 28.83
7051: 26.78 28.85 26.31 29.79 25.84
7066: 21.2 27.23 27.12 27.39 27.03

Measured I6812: 0.9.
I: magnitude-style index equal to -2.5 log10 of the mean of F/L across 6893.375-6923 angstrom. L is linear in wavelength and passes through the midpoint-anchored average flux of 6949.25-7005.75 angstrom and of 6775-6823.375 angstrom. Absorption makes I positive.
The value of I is 0.08 mag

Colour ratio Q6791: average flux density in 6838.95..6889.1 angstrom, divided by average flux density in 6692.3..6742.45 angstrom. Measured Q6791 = 0.65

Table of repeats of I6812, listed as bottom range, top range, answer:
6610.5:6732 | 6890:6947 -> 0.90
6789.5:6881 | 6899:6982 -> 1.12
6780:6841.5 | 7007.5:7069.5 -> 1.20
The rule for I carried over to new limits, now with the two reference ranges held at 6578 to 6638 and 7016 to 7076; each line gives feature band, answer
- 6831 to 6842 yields 0.44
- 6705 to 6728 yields -0.22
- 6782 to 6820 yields 0.24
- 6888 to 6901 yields 0.25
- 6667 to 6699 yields 0.21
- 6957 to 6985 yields 0.10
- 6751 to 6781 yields 0.23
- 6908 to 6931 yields 0.23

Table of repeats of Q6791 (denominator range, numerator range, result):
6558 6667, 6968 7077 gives 0.59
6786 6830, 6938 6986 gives 1.09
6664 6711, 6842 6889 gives 0.87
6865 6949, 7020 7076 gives 1.09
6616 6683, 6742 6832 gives 0.92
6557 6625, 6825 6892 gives 0.41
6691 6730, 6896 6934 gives 0.67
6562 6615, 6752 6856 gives 0.46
